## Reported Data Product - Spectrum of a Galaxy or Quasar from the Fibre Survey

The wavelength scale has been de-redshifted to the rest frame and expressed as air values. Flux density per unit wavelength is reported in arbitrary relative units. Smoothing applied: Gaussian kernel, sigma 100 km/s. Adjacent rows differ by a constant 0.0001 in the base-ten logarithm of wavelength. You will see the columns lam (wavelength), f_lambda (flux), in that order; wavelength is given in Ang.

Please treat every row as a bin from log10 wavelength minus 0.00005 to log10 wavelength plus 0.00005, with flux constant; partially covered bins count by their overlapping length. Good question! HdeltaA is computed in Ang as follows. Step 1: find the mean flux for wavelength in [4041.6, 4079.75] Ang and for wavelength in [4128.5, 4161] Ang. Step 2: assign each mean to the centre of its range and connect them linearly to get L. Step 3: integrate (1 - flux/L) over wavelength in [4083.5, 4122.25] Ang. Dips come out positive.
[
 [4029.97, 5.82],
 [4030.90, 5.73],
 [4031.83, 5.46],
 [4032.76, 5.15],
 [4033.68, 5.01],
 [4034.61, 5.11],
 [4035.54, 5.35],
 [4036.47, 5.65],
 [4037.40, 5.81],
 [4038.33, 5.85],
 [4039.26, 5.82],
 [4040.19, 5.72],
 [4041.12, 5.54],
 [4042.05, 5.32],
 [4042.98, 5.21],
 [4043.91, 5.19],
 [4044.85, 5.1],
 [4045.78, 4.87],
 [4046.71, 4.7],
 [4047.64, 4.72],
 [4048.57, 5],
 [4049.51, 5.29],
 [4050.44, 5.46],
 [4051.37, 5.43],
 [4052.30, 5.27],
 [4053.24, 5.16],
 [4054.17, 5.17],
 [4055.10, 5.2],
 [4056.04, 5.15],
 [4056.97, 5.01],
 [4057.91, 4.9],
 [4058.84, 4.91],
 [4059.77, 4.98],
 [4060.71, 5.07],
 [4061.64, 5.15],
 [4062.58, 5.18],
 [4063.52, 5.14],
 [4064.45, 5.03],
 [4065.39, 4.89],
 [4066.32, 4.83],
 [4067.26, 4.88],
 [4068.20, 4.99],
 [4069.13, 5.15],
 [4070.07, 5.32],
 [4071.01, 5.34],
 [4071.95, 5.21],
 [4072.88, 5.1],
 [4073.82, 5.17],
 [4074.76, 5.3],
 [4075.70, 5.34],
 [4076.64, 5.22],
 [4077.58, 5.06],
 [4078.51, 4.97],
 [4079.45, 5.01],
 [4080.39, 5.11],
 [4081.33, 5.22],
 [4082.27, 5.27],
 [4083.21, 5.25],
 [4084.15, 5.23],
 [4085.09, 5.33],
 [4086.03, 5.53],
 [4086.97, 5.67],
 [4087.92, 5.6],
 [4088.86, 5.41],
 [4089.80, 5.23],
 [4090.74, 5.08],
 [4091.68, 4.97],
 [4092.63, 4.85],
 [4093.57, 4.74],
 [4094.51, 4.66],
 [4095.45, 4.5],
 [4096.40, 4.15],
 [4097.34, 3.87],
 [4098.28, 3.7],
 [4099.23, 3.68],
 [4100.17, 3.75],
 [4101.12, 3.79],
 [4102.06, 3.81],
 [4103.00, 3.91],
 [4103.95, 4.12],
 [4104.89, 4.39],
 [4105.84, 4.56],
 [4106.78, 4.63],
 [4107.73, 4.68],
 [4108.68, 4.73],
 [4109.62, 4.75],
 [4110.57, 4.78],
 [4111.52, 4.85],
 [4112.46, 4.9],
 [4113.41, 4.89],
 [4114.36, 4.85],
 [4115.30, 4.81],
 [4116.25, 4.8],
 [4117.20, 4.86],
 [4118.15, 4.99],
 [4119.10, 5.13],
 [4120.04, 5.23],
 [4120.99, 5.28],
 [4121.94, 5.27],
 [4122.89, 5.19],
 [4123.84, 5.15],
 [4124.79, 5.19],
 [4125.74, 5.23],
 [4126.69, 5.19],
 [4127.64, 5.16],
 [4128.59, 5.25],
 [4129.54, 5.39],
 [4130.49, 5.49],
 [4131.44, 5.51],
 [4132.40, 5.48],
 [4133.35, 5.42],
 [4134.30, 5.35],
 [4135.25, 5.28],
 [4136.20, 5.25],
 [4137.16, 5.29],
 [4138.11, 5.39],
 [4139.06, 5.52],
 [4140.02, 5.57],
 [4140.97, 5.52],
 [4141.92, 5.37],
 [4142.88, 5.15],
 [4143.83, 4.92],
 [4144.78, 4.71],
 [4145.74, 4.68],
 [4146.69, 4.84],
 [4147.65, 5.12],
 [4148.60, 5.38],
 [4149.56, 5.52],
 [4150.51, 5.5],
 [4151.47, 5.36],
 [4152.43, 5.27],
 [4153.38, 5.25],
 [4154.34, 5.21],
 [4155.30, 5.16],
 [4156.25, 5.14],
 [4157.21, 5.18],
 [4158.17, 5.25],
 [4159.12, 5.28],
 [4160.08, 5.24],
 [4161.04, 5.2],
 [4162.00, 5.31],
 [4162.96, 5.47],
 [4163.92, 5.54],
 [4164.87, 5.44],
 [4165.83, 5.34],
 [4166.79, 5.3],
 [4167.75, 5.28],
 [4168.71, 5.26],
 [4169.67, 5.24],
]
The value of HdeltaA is 3.4 Ang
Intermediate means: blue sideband 5.11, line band 4.73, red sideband 5.27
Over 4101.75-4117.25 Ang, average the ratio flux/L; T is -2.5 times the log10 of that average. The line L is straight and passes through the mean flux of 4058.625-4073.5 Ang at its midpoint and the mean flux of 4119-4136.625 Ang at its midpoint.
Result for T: 0.14 mag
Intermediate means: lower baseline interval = 5.08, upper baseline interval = 5.29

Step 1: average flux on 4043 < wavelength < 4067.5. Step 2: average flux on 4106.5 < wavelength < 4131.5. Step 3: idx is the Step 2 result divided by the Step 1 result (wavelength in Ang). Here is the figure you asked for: 1.0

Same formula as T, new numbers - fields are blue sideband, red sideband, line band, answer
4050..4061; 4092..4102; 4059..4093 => -0.116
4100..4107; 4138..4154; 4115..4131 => -0.117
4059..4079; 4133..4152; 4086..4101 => 0.109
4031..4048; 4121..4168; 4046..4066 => 0.048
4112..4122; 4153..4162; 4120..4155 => -0.034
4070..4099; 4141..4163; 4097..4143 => 0.046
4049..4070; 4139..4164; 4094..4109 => 0.230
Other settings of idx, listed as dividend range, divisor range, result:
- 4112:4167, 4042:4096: 1.02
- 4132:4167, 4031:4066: 1.01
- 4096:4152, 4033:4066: 0.95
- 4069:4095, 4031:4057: 0.98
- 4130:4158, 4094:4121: 1.17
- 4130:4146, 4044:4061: 1.04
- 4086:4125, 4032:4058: 0.90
